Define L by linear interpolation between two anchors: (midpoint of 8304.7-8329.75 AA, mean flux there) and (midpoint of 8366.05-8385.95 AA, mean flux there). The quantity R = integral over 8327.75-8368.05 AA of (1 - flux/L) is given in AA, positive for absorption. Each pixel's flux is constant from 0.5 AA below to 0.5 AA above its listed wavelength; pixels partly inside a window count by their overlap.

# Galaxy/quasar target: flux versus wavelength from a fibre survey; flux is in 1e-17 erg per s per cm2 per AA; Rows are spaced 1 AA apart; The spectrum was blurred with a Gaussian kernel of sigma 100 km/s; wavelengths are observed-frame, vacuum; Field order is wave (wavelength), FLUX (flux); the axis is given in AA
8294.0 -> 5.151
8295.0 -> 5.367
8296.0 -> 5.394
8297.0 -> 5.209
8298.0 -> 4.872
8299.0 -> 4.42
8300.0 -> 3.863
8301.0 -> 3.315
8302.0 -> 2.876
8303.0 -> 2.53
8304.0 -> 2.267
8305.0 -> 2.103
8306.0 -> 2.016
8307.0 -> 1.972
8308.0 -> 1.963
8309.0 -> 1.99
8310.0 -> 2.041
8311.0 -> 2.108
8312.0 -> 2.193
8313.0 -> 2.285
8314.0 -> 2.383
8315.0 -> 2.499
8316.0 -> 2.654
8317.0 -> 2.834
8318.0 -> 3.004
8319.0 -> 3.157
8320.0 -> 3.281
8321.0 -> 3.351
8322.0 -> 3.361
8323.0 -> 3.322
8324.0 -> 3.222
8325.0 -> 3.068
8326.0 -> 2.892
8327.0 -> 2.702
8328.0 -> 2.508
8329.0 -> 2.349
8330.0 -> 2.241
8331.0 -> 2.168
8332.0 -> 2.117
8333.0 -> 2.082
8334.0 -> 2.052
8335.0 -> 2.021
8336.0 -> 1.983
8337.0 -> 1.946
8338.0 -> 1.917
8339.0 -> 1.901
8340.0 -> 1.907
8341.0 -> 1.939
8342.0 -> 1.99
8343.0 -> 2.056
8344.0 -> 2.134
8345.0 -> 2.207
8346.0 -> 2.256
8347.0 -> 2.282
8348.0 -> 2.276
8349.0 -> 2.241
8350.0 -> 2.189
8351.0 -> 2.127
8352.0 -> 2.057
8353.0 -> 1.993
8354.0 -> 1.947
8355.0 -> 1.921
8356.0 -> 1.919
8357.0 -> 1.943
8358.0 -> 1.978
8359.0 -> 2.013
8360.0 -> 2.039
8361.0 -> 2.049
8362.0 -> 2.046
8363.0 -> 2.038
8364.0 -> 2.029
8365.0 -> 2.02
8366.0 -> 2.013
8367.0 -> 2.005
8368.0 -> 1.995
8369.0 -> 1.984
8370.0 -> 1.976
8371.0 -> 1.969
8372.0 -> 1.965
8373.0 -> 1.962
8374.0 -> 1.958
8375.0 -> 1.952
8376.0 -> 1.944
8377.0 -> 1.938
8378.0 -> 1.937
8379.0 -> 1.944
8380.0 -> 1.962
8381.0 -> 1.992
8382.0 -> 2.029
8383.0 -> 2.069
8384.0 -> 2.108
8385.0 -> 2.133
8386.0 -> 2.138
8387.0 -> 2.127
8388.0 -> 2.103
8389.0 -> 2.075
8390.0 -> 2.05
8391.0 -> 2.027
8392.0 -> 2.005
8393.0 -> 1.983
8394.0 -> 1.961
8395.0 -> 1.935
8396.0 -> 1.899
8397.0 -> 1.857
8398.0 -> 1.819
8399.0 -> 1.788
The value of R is 3.82 AA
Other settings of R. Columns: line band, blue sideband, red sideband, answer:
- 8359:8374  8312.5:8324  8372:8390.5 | 1.54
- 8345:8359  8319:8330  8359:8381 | 1.72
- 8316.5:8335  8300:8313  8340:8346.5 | -4.44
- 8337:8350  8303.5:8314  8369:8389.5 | -0.19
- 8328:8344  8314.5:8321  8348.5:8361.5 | 2.78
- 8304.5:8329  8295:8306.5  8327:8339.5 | 1.65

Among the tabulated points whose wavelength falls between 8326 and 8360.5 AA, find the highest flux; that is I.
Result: 2.892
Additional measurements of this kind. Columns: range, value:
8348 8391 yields 2.276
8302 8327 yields 3.361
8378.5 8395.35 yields 2.138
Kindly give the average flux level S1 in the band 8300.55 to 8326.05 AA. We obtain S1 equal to 2.64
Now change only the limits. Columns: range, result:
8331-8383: 2.02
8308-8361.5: 2.32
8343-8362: 2.09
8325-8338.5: 2.26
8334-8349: 2.06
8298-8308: 2.88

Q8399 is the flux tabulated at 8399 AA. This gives 1.788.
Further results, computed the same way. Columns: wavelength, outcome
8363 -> 2.038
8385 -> 2.133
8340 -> 1.907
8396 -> 1.899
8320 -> 3.281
